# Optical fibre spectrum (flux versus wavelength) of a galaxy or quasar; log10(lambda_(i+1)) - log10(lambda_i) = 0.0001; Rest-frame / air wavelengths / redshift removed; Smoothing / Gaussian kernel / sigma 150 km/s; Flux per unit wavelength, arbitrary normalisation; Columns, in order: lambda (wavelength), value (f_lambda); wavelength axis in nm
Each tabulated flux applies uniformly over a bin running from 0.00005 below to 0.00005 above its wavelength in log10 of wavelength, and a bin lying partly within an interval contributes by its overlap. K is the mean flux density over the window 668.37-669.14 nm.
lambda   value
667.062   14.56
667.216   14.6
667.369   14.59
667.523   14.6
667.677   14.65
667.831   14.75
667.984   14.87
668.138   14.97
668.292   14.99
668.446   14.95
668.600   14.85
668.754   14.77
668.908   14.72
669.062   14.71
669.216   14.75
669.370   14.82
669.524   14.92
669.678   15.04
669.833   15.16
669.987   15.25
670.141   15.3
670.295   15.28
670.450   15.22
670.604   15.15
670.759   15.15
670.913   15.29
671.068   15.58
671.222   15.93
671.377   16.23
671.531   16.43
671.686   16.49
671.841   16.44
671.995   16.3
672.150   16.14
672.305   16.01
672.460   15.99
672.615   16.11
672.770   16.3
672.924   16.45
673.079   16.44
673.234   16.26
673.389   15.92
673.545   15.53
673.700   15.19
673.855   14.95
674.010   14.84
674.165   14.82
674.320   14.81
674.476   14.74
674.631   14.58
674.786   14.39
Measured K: 14.8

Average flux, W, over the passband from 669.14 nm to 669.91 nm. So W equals 14.9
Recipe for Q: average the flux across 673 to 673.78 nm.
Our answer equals 15.9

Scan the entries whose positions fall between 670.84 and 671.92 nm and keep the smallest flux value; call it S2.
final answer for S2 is 15.29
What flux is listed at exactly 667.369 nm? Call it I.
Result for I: 14.59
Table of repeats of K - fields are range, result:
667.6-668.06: 14.8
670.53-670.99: 15.2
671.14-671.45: 16.1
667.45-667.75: 14.6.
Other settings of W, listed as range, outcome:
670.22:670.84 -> 15.2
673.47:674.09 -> 15.1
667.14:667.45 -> 14.6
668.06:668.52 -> 15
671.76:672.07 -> 16.4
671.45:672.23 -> 16.4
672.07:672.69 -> 16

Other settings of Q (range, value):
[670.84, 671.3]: 15.6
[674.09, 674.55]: 14.8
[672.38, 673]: 16.2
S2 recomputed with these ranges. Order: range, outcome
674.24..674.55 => 14.74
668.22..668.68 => 14.85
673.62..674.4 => 14.81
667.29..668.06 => 14.59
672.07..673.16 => 15.99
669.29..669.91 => 14.82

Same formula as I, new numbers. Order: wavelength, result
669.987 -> 15.25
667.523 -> 14.6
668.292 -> 14.99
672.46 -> 15.99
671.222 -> 15.93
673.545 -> 15.53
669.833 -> 15.16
